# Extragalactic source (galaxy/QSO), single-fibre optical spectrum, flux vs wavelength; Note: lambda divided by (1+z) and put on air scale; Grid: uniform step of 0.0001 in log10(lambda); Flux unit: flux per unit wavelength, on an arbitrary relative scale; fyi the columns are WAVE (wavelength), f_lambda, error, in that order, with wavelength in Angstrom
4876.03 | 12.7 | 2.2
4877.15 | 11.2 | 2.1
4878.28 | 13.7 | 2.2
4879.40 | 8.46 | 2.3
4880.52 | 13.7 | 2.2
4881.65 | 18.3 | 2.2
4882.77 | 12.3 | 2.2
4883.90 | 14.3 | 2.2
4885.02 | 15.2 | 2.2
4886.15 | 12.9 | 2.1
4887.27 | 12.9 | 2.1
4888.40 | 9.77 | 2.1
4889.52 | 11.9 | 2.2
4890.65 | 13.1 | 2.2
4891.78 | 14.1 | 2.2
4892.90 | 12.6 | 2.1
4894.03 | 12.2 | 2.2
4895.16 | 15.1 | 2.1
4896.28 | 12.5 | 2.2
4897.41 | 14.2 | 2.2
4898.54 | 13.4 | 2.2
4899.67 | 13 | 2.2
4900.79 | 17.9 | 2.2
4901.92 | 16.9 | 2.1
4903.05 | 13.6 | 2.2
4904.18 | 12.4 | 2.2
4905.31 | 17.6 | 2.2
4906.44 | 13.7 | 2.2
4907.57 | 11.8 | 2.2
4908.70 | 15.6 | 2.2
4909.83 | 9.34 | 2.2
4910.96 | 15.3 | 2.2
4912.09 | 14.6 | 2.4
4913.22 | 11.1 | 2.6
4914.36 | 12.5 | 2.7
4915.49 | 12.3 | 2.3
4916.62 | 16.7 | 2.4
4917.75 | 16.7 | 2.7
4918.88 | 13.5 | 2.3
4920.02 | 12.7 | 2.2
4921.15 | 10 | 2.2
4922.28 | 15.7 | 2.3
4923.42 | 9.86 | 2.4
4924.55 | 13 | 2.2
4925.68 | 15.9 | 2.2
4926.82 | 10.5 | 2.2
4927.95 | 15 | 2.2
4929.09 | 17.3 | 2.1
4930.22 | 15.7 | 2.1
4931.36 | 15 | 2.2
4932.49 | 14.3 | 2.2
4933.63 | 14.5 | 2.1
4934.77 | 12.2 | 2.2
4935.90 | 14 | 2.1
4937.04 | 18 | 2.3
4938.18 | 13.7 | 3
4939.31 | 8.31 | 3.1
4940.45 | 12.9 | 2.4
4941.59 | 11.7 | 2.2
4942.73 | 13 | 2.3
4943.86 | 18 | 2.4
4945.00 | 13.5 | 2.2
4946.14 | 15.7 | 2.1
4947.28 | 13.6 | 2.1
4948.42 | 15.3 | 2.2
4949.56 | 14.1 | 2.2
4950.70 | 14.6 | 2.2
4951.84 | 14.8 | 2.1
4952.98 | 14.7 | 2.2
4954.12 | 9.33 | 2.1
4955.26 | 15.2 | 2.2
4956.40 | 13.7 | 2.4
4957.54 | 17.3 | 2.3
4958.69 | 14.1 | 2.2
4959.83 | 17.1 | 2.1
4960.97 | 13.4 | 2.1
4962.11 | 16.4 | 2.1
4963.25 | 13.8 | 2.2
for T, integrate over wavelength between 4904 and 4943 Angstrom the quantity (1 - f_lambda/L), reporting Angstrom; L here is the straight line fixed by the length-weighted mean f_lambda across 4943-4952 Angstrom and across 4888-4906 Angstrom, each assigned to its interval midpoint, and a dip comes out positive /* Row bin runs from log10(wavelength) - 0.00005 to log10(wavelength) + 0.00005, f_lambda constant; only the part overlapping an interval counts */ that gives 2.0 Angstrom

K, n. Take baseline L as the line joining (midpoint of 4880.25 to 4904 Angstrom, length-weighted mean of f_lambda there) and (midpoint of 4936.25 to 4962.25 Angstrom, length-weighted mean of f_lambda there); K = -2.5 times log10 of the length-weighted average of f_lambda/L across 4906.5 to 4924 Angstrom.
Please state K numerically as 0.06 mag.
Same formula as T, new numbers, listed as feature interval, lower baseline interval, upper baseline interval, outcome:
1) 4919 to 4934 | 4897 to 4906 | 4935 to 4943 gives -0.2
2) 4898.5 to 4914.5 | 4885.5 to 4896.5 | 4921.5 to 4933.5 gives -0.8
